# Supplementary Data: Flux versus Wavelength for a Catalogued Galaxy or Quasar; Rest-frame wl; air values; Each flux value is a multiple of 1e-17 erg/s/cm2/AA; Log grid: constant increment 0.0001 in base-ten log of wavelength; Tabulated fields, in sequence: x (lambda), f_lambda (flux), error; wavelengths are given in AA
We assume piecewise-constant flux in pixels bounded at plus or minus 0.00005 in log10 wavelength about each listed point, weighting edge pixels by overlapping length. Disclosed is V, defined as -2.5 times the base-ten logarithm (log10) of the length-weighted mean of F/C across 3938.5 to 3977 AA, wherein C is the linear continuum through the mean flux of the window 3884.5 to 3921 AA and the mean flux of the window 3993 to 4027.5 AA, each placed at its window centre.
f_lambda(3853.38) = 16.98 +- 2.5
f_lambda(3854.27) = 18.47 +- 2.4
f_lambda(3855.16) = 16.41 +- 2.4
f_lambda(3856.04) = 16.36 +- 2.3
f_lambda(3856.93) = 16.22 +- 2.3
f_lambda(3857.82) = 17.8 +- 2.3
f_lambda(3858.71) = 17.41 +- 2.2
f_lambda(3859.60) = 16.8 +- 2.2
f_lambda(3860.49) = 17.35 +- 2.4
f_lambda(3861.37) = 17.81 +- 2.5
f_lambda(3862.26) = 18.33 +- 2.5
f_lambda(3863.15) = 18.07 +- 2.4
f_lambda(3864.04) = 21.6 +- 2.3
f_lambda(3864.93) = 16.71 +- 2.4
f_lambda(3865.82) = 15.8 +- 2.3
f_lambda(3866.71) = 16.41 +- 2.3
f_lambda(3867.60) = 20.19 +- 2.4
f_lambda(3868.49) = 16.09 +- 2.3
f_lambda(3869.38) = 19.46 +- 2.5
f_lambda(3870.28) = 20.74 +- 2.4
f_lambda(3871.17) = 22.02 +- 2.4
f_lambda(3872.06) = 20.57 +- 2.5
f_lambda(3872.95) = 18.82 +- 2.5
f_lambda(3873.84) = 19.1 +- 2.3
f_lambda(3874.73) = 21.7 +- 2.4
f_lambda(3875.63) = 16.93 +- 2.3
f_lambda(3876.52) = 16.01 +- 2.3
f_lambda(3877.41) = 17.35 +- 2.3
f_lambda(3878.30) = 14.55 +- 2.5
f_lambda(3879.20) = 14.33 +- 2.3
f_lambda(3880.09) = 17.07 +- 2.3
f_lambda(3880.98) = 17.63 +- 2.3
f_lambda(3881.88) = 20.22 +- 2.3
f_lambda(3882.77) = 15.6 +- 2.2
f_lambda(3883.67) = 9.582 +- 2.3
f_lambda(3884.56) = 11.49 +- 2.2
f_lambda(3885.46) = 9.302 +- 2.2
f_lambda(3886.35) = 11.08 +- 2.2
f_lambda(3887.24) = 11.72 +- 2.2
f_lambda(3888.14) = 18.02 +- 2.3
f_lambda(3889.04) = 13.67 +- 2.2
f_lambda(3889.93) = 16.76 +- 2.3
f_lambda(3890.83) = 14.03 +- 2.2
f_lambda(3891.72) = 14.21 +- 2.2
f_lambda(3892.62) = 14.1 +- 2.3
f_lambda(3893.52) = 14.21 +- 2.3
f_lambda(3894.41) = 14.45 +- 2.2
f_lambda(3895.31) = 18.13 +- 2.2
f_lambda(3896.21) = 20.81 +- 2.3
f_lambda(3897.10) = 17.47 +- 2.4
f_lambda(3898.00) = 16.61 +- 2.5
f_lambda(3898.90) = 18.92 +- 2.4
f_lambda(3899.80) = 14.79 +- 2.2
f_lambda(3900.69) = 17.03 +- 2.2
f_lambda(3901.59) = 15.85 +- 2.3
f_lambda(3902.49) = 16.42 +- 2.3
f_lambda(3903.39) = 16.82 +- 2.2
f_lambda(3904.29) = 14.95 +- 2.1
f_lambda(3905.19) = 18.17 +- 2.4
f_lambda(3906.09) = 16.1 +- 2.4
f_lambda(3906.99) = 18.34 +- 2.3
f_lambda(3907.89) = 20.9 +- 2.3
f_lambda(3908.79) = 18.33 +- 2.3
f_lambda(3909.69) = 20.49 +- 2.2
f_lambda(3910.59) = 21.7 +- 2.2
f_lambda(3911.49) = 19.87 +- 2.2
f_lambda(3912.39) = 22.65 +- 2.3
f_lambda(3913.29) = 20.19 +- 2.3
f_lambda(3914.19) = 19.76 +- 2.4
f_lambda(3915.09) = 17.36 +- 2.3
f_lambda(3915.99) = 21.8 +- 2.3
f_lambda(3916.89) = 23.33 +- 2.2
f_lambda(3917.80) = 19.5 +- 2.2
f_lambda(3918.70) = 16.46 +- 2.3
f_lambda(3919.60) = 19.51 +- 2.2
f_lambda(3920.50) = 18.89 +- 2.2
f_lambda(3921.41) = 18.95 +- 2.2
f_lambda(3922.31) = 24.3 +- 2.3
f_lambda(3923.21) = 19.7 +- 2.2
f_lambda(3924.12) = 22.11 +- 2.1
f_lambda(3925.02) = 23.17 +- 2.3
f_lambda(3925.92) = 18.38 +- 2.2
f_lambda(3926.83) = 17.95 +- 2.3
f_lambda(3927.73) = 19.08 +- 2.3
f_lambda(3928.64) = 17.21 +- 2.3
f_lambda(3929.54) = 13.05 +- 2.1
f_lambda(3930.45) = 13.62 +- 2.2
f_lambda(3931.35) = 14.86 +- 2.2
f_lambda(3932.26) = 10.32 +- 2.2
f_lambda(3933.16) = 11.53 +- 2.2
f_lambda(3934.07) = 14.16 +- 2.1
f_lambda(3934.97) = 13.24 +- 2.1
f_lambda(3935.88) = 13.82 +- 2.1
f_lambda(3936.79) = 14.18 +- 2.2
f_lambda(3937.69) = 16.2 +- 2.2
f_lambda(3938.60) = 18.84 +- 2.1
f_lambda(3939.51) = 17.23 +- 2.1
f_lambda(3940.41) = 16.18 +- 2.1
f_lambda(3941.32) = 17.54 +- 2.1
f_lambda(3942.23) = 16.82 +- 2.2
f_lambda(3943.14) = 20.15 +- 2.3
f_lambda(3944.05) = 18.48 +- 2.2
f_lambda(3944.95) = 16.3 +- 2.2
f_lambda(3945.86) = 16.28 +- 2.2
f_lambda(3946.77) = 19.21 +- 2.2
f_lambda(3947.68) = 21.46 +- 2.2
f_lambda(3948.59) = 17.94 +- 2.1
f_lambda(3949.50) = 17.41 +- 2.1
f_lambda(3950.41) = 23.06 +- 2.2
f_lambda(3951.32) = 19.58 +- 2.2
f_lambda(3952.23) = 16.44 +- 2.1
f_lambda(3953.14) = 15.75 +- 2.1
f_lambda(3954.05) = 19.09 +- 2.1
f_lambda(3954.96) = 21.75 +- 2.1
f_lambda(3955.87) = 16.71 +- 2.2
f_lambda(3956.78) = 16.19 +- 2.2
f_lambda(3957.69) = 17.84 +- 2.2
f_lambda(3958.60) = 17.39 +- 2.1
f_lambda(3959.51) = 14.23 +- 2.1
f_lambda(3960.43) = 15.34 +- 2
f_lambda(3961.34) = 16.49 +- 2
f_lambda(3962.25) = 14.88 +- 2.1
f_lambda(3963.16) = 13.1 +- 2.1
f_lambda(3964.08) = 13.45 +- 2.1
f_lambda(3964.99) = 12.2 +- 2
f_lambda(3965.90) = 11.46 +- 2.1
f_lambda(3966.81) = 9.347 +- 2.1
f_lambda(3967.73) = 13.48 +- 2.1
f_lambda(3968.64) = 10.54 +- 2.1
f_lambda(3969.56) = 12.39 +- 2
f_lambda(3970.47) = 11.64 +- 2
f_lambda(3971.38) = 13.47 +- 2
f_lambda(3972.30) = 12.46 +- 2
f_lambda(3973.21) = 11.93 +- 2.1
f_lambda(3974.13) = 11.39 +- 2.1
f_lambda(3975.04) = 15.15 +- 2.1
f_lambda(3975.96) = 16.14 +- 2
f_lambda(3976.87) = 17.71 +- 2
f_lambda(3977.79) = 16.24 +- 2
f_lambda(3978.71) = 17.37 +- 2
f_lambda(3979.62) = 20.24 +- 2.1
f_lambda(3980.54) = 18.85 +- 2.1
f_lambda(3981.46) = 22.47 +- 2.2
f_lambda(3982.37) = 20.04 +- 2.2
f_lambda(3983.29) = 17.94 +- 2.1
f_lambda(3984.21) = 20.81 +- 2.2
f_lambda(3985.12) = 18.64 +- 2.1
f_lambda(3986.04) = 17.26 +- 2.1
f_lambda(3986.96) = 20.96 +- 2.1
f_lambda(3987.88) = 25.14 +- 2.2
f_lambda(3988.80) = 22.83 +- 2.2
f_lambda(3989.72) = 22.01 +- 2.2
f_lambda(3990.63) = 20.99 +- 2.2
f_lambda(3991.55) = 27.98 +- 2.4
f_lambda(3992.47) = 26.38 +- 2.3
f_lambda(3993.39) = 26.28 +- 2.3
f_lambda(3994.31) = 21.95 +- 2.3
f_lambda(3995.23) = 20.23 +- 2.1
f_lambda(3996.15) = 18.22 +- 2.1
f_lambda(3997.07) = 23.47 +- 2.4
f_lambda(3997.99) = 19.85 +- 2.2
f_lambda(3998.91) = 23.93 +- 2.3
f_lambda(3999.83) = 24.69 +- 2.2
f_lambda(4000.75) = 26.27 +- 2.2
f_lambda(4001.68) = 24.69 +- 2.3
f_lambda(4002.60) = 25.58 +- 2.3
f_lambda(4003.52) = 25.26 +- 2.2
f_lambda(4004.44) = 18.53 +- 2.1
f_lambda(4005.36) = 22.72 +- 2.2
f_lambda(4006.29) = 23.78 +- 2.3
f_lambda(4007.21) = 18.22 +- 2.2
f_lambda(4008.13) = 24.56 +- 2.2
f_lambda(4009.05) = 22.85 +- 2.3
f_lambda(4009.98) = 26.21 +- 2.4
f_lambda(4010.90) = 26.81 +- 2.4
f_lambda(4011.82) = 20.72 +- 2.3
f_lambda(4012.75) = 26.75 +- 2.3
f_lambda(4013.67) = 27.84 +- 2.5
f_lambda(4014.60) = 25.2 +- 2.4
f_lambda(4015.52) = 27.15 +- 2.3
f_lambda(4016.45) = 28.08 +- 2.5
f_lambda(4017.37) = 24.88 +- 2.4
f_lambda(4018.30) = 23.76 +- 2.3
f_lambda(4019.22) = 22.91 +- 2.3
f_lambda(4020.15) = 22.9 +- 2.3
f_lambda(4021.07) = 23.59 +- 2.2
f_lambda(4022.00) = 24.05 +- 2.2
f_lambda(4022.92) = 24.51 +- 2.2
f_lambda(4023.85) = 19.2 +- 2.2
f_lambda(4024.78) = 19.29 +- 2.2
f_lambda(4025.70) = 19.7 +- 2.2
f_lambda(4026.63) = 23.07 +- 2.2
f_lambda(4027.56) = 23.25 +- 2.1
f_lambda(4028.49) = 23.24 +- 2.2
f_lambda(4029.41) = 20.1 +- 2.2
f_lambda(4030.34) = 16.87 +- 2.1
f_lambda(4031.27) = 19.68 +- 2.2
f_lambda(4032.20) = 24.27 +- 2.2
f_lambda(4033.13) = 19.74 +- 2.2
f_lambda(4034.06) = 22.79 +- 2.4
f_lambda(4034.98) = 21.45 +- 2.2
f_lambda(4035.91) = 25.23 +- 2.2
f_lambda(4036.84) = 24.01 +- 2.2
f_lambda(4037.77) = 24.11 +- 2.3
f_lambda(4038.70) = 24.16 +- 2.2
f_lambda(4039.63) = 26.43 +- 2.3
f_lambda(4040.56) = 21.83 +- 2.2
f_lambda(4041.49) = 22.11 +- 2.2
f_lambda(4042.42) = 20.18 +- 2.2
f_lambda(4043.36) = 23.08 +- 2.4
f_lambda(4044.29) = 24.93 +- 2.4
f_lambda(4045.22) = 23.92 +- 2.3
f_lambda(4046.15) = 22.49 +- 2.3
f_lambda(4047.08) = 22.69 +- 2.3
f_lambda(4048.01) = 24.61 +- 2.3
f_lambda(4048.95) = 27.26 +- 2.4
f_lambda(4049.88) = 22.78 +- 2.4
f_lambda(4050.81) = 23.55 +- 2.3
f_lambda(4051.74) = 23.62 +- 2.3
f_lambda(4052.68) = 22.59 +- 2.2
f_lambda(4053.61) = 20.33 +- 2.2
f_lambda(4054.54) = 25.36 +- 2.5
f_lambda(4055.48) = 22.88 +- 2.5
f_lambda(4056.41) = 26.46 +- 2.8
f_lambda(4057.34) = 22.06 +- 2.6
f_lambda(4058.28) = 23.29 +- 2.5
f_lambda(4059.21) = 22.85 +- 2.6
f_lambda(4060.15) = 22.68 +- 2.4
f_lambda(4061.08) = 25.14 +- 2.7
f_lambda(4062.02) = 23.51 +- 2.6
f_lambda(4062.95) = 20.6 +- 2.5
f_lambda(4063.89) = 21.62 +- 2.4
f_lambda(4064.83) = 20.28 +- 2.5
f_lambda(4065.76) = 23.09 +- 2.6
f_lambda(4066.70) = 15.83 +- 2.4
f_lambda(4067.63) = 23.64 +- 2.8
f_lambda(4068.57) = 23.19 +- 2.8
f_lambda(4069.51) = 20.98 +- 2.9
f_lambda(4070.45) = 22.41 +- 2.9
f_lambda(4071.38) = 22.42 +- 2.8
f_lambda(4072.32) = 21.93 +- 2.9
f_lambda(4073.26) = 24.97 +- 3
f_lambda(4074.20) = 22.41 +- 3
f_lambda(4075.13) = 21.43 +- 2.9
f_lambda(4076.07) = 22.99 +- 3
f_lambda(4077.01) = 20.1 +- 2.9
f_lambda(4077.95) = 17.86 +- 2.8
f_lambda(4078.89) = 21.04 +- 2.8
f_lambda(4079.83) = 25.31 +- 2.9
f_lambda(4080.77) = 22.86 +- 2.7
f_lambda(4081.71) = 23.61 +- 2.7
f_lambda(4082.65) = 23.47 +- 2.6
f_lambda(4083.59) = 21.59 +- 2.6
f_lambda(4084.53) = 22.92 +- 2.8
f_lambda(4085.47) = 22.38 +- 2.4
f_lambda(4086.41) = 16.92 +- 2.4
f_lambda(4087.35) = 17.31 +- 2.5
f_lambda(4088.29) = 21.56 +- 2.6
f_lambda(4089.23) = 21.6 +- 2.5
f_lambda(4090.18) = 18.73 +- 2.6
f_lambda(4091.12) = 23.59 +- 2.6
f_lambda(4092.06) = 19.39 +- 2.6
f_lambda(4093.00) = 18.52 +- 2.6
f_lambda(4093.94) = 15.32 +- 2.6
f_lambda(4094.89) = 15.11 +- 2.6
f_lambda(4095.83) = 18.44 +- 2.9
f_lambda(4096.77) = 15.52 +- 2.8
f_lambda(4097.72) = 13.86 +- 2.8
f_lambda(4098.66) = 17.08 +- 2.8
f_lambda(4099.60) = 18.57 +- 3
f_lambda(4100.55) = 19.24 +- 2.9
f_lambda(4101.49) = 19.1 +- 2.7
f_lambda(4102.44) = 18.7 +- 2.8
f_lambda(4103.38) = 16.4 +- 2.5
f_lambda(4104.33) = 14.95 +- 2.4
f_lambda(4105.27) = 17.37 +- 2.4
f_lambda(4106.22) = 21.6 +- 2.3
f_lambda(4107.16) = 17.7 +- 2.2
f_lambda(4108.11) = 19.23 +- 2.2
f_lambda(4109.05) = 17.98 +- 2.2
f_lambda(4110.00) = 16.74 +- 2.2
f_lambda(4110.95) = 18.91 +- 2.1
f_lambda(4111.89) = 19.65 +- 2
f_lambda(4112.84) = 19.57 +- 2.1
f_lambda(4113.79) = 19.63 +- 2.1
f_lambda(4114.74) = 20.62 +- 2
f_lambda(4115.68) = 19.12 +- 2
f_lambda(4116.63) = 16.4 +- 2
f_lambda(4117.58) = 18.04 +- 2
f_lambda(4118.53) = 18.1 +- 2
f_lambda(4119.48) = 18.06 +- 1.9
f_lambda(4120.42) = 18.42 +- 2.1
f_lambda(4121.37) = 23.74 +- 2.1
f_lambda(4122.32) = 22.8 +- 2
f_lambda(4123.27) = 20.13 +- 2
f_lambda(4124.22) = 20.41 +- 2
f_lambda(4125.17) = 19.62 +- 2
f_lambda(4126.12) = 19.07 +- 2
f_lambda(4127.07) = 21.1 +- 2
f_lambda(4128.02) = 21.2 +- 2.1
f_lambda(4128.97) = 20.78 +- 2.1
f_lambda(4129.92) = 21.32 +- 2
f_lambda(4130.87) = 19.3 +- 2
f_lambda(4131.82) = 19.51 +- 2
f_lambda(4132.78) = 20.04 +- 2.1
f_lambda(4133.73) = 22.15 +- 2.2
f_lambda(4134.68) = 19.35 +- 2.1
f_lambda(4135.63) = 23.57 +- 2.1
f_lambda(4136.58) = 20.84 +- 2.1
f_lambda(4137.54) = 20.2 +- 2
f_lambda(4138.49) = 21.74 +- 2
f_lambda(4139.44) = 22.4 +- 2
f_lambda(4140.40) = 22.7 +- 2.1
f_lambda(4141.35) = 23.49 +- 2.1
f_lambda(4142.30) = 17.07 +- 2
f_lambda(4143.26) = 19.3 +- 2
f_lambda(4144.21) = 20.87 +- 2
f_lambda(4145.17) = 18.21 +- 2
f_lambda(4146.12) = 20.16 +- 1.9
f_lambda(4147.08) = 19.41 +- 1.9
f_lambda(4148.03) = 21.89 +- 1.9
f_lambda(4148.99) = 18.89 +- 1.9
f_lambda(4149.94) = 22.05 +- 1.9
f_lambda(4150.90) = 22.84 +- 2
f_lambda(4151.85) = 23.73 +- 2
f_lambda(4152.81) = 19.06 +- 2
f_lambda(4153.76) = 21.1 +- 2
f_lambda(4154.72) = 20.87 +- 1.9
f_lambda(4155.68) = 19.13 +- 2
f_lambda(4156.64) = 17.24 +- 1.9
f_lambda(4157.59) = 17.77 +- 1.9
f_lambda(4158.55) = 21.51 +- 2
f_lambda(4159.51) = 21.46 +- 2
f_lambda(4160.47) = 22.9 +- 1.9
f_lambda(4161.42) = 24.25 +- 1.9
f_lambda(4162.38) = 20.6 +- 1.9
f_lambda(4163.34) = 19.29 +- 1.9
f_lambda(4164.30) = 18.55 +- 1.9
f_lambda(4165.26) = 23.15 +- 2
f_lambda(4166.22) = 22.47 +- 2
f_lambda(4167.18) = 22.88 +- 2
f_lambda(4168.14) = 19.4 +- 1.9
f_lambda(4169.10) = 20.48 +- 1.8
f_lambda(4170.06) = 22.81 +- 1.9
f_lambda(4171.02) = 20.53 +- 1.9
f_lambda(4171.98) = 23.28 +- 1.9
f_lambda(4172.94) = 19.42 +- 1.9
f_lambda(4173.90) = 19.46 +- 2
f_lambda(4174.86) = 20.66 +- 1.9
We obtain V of 0.27 mag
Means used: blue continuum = 17.2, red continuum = 23.4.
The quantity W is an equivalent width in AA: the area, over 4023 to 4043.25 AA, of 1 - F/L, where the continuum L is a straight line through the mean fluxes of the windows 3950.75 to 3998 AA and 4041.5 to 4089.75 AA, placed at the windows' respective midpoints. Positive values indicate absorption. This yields -1.3 AA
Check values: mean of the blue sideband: 17.6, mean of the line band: 22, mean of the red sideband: 22.4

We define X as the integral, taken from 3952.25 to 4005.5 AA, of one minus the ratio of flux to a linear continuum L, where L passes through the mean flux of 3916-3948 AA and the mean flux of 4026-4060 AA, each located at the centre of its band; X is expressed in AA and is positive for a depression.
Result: 4.1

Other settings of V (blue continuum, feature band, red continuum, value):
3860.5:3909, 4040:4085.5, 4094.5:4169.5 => -0.19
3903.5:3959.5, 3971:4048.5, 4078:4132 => -0.18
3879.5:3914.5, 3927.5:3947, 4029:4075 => 0.16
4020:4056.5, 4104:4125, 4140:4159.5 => 0.11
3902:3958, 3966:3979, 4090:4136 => 0.34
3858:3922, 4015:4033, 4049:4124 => -0.16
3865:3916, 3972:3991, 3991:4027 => 0.20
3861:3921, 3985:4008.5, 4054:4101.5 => -0.17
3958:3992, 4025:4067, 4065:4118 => -0.22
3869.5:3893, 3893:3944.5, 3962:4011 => -0.03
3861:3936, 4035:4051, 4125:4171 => -0.22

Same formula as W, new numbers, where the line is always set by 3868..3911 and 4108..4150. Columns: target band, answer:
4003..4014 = -3.1 AA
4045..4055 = -2.4 AA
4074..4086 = -1.7 AA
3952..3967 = 1.9 AA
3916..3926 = -2.0 AA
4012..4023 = -3.9 AA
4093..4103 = 1.3 AA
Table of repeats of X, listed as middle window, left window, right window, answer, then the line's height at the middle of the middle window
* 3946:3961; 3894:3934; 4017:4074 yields 1.1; 19.5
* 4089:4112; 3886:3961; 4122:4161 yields 2.3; 20.1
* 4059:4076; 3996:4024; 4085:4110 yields -1.7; 20.2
